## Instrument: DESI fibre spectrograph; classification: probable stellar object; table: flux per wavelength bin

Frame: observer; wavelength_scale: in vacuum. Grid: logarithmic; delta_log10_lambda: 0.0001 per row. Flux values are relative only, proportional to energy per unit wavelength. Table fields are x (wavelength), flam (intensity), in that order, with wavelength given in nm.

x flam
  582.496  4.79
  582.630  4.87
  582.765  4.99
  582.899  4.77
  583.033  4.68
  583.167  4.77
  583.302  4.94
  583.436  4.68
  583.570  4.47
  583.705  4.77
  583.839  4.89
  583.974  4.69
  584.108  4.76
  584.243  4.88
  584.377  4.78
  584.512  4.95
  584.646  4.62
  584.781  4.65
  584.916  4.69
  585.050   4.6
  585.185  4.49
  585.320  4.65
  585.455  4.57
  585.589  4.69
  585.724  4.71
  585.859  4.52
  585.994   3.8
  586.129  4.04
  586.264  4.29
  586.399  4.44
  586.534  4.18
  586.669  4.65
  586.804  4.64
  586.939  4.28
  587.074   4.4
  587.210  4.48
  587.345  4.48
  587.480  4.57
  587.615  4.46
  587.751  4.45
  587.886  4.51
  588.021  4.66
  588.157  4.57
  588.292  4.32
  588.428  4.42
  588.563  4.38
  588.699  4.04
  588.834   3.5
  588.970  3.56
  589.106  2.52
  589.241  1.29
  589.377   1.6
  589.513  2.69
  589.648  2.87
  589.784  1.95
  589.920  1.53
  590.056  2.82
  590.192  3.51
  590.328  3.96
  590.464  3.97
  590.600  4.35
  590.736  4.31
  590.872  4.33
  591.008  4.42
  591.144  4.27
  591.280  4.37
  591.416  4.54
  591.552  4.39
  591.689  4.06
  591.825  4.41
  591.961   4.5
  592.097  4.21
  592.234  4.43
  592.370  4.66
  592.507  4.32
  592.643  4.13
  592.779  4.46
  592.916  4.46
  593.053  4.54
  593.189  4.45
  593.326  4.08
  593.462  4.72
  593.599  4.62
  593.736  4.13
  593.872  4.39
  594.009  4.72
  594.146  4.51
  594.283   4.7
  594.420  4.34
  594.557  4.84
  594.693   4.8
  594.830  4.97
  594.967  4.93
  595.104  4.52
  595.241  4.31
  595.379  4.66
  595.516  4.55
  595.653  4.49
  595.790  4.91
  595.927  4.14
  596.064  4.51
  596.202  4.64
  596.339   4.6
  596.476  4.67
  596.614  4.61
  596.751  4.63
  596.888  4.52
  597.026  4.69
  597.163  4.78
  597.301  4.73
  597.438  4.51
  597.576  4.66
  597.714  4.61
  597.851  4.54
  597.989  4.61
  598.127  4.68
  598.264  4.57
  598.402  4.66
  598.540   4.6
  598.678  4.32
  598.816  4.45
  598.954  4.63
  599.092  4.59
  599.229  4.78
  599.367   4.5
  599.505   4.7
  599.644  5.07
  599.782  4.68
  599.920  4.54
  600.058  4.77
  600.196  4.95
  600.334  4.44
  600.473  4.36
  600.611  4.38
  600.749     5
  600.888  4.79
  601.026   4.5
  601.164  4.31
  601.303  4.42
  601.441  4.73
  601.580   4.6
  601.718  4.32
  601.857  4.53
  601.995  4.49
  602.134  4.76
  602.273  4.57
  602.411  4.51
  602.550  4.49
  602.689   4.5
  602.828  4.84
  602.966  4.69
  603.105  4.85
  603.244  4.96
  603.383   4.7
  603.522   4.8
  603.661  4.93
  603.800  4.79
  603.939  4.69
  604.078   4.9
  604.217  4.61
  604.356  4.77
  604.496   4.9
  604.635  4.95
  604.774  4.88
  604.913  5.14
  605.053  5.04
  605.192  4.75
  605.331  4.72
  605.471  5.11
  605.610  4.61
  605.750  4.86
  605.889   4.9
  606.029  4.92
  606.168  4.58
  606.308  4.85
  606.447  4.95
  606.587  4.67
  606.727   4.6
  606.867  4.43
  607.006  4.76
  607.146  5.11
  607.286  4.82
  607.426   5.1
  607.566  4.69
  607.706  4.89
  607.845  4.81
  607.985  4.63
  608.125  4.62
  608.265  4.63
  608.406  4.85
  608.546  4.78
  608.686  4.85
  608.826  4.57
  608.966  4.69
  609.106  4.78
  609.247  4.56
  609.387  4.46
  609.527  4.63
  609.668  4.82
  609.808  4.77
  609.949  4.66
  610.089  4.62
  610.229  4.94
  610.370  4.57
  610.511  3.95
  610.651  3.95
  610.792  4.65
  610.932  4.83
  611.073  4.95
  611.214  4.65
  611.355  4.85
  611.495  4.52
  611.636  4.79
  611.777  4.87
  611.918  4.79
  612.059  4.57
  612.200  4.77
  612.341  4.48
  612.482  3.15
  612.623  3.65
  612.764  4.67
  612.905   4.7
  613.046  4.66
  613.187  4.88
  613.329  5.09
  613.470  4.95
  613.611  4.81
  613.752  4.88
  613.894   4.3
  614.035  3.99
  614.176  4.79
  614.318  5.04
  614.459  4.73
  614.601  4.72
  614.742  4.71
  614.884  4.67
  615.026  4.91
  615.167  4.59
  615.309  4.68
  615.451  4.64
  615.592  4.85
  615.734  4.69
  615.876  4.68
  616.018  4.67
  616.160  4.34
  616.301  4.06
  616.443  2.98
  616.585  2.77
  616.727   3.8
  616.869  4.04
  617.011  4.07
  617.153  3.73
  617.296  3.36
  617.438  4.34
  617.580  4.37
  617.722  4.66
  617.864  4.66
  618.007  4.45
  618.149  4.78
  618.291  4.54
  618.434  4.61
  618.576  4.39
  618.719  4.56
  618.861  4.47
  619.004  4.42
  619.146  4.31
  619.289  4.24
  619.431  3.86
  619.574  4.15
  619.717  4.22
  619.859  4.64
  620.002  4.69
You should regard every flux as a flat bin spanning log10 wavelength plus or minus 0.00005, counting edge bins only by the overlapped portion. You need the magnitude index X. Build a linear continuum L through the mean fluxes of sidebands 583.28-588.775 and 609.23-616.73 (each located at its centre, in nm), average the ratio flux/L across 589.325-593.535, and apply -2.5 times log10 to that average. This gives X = 0.16 mag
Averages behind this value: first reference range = 4.53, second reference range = 4.54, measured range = 3.92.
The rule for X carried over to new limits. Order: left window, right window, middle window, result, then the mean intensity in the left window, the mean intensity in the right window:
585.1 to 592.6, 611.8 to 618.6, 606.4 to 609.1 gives -0.11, 4.02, 4.43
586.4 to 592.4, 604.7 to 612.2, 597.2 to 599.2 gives -0.07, 3.92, 4.74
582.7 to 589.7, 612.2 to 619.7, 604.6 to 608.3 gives -0.11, 4.3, 4.4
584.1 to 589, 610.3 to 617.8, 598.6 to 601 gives -0.05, 4.45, 4.45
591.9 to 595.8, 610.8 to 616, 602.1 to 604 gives -0.03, 4.52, 4.65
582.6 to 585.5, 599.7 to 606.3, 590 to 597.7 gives 0.07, 4.73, 4.72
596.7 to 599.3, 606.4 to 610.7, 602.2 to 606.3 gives -0.03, 4.61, 4.68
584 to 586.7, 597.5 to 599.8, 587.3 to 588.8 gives 0.03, 4.55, 4.62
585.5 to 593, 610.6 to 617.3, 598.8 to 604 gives -0.10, 4.01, 4.47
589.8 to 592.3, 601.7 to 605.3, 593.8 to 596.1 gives -0.10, 3.98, 4.75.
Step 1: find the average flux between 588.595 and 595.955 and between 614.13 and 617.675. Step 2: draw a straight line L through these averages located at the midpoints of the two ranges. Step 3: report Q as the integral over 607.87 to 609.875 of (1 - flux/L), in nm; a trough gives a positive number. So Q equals -0.21 nm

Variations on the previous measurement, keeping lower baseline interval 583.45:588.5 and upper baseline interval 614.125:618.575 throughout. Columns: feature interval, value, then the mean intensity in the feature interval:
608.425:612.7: -0.16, 4.57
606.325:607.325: -0.08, 4.77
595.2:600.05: -0.14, 4.61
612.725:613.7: -0.10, 4.83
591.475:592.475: 0.03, 4.38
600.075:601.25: -0.03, 4.6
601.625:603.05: -0.04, 4.58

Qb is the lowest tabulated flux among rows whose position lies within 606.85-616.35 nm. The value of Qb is 3.15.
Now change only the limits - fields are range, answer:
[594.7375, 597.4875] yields 4.14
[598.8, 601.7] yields 4.31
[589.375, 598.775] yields 1.53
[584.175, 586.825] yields 3.8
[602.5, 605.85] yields 4.49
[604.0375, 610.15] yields 4.43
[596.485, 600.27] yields 4.32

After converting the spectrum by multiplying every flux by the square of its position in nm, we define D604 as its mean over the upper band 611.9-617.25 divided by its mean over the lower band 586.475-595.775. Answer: 1.2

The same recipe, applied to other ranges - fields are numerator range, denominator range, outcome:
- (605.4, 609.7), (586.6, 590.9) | 1.35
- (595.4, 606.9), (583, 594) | 1.16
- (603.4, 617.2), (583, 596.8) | 1.15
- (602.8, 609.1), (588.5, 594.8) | 1.27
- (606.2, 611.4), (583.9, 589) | 1.13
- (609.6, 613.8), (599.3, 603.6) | 1.03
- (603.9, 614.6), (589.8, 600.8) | 1.11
